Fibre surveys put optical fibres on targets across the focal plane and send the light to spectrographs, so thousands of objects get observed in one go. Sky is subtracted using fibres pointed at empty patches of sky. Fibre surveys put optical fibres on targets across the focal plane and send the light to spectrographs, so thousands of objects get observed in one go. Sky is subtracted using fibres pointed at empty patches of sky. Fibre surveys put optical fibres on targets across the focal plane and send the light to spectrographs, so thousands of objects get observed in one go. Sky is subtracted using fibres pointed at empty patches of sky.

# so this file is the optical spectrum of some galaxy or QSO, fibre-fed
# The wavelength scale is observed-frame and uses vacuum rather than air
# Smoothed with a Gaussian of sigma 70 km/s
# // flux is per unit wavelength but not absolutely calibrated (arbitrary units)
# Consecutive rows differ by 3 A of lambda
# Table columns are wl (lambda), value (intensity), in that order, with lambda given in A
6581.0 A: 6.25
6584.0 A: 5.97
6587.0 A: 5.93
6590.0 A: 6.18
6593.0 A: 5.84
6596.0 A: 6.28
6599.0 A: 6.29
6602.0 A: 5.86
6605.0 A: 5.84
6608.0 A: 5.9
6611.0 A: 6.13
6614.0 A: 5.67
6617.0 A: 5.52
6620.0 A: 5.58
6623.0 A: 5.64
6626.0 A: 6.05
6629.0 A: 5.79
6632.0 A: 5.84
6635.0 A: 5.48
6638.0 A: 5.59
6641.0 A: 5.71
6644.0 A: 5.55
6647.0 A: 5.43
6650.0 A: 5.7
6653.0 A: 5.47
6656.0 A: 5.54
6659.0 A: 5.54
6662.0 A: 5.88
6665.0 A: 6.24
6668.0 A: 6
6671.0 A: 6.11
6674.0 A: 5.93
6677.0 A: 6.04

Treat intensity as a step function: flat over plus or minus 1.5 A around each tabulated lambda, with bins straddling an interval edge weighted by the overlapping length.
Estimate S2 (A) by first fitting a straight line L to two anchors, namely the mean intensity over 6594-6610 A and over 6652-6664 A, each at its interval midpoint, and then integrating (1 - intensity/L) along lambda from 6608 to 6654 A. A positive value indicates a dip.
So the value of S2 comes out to 1.1 A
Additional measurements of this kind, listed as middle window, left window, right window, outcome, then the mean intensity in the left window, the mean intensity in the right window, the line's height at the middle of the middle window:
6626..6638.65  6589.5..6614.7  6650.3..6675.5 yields 0.4 A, 6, 5.83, 5.92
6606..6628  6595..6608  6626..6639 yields 0.4 A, 6.04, 5.72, 5.88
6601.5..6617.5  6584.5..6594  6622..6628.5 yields 0.2 A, 5.99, 5.85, 5.91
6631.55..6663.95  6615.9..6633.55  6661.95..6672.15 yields 1.7 A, 5.74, 6.08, 5.93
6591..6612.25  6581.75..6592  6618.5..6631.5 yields -0.3 A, 6.03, 5.77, 5.93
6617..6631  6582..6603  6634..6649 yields 0.0 A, 6.06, 5.56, 5.74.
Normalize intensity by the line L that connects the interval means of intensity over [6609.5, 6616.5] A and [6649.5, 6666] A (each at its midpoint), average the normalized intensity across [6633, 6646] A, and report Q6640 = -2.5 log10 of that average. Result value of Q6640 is 0.035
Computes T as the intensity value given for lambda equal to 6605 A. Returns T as 5.84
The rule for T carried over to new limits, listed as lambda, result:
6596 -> 6.28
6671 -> 6.11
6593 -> 5.84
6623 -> 5.64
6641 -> 5.71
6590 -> 6.18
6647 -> 5.43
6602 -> 5.86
